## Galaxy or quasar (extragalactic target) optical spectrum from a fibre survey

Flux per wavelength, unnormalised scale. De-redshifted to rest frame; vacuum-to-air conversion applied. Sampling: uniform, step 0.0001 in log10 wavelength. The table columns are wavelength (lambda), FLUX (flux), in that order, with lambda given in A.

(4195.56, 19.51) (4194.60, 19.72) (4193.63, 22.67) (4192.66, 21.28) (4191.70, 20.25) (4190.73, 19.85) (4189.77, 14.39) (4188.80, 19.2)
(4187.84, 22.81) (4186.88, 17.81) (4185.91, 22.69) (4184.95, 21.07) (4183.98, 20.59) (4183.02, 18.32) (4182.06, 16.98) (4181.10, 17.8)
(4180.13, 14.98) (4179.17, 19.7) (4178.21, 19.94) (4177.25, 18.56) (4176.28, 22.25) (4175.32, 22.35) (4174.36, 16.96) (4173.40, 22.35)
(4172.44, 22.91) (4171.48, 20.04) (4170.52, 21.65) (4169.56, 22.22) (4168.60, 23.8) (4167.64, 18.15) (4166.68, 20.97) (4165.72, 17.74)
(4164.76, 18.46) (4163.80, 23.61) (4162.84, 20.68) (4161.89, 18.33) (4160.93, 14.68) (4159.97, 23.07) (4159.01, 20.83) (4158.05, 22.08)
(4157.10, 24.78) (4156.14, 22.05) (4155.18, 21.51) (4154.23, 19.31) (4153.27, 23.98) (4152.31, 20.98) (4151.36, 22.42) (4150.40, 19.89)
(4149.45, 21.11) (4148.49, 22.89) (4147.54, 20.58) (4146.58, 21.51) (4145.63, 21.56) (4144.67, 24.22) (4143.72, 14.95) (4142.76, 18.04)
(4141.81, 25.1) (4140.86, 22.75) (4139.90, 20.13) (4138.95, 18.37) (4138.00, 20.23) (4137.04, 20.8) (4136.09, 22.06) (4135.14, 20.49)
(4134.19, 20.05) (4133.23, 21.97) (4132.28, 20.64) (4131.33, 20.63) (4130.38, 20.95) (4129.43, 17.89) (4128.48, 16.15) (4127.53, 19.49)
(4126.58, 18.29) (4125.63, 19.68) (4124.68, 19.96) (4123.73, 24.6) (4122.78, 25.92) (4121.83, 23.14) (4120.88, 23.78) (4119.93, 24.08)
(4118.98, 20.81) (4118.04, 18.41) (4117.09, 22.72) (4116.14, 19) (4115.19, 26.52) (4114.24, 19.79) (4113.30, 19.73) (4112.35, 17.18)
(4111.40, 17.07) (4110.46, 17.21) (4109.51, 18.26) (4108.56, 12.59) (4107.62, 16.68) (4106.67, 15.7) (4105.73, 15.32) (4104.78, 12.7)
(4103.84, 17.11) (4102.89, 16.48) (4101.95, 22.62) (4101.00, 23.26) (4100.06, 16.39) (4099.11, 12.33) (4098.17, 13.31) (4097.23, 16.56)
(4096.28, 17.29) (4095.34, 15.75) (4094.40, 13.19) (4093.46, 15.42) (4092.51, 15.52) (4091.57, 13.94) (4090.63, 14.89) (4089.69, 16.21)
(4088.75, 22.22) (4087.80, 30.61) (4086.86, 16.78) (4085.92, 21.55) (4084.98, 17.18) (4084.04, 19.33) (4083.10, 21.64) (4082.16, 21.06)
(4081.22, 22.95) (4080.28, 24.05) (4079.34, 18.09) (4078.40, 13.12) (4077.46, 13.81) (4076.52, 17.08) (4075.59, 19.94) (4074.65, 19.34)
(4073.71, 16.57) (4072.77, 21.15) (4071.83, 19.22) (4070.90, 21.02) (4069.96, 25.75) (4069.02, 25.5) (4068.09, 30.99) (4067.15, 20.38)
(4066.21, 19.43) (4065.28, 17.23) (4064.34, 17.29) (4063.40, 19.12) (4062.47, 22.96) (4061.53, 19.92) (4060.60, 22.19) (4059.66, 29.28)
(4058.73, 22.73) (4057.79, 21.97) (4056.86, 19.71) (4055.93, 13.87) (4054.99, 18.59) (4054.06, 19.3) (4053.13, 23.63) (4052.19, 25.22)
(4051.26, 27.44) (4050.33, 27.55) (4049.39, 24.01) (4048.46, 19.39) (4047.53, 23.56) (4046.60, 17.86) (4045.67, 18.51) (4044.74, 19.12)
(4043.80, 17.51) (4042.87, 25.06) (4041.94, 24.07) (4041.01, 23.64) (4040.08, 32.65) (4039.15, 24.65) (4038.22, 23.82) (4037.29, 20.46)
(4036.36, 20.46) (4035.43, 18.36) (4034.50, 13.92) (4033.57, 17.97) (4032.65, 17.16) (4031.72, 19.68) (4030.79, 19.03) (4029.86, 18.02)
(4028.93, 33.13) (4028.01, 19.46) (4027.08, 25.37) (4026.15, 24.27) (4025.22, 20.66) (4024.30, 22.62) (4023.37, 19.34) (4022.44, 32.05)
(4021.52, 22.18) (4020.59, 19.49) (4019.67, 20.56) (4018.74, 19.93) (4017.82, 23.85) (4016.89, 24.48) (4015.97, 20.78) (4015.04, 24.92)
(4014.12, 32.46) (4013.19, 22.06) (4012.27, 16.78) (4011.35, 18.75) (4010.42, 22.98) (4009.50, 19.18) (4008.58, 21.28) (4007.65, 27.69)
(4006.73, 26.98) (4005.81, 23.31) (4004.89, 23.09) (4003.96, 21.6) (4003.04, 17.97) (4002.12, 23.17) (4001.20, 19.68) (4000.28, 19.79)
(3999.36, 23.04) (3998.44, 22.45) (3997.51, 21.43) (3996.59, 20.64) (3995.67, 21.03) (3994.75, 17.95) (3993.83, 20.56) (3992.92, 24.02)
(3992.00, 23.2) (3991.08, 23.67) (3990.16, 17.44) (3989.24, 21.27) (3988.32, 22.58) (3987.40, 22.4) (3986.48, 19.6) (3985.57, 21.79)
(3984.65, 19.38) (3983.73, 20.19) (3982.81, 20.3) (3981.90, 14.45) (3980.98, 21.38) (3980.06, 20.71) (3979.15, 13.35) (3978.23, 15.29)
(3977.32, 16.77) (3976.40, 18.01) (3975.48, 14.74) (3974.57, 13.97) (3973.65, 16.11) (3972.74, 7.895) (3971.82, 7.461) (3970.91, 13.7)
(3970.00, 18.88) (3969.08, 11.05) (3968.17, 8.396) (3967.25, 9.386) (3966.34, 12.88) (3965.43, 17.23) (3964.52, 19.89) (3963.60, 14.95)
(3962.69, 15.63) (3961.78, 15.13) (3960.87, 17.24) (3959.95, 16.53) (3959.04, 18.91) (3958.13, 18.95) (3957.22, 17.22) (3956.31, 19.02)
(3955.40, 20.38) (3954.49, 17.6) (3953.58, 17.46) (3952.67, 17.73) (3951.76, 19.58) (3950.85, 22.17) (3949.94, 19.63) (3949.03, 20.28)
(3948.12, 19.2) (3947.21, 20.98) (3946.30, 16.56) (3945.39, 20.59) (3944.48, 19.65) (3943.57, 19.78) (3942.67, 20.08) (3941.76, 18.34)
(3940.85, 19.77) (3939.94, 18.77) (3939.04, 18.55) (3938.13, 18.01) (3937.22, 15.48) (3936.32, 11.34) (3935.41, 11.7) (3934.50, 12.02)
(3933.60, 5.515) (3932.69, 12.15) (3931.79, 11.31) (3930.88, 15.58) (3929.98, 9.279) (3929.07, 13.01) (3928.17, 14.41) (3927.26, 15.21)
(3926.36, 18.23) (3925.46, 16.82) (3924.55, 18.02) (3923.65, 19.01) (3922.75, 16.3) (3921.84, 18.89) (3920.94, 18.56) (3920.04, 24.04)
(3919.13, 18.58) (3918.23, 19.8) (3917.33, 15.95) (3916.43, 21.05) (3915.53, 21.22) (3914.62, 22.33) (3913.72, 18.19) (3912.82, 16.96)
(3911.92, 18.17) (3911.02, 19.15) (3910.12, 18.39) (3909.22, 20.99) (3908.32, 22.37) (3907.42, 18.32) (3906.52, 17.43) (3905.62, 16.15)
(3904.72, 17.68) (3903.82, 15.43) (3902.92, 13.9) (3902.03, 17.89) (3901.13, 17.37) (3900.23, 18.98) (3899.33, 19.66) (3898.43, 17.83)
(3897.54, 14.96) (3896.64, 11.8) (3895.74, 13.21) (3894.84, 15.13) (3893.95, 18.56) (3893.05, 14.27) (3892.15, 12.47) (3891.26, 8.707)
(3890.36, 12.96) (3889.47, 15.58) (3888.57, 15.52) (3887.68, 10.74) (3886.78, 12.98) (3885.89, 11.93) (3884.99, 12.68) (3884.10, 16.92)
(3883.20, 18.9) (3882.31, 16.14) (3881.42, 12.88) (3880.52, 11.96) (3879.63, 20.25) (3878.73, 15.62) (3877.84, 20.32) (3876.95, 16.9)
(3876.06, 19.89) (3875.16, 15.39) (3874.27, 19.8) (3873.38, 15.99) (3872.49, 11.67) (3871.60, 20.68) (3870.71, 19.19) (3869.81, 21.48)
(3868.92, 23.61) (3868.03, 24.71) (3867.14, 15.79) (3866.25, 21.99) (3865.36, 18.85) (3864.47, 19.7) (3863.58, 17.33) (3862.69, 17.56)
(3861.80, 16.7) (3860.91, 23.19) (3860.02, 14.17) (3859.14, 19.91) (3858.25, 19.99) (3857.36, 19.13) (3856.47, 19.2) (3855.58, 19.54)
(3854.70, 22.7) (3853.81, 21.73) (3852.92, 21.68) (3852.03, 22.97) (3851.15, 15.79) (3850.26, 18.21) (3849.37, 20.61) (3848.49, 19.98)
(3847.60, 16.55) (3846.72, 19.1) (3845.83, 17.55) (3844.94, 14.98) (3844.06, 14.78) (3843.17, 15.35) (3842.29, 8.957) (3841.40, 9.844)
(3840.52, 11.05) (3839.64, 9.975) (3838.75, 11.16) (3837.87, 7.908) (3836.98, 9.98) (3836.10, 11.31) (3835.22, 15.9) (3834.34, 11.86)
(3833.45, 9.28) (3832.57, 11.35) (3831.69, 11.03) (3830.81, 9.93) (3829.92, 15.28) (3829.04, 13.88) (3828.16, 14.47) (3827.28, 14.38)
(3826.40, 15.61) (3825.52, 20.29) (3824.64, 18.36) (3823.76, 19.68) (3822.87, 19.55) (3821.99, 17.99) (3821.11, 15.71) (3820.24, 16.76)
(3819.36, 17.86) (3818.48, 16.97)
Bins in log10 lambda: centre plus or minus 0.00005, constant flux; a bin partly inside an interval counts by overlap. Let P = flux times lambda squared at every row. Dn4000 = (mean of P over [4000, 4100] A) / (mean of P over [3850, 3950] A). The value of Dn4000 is 1.3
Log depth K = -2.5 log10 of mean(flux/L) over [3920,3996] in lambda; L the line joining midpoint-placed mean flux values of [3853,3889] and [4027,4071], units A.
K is 0.16 mag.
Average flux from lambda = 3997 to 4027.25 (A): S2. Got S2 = 22.5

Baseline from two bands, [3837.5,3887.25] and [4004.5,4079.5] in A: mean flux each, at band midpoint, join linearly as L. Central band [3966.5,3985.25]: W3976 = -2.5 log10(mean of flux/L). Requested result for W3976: 0.310 mag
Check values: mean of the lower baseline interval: 17.2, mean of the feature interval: 15.1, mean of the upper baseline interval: 21.7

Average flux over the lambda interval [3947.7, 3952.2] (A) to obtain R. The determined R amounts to 20.2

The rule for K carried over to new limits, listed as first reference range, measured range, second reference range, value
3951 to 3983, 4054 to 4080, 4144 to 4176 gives -0.09 mag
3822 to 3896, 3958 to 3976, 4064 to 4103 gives 0.22 mag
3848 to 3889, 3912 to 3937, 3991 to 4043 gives 0.21 mag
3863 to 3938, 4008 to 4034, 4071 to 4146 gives -0.22 mag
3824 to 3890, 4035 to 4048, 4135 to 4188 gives -0.17 mag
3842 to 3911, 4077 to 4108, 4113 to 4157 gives 0.16 mag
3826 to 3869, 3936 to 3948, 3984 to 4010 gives 0.07 mag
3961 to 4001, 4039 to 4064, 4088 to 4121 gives -0.25 mag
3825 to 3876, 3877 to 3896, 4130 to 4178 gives 0.16 mag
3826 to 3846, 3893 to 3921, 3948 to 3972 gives -0.21 mag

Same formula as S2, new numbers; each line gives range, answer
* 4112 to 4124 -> 22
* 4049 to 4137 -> 19.8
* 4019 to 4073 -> 21.9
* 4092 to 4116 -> 17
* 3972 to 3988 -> 17.3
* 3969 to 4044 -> 20.7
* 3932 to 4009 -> 18.2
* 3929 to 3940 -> 13.1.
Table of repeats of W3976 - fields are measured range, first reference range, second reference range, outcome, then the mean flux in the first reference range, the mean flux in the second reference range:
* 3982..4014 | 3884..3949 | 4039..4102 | -0.16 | 16.5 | 20.3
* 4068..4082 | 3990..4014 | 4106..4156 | 0.04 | 21.7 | 20.4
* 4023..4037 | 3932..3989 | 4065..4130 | -0.15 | 16.8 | 19.1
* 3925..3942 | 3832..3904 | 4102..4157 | 0.19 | 16.3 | 20.2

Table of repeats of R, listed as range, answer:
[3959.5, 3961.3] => 16.8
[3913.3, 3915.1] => 20.2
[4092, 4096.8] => 15.4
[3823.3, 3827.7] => 17.7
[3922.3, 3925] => 17.8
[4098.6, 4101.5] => 17.3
